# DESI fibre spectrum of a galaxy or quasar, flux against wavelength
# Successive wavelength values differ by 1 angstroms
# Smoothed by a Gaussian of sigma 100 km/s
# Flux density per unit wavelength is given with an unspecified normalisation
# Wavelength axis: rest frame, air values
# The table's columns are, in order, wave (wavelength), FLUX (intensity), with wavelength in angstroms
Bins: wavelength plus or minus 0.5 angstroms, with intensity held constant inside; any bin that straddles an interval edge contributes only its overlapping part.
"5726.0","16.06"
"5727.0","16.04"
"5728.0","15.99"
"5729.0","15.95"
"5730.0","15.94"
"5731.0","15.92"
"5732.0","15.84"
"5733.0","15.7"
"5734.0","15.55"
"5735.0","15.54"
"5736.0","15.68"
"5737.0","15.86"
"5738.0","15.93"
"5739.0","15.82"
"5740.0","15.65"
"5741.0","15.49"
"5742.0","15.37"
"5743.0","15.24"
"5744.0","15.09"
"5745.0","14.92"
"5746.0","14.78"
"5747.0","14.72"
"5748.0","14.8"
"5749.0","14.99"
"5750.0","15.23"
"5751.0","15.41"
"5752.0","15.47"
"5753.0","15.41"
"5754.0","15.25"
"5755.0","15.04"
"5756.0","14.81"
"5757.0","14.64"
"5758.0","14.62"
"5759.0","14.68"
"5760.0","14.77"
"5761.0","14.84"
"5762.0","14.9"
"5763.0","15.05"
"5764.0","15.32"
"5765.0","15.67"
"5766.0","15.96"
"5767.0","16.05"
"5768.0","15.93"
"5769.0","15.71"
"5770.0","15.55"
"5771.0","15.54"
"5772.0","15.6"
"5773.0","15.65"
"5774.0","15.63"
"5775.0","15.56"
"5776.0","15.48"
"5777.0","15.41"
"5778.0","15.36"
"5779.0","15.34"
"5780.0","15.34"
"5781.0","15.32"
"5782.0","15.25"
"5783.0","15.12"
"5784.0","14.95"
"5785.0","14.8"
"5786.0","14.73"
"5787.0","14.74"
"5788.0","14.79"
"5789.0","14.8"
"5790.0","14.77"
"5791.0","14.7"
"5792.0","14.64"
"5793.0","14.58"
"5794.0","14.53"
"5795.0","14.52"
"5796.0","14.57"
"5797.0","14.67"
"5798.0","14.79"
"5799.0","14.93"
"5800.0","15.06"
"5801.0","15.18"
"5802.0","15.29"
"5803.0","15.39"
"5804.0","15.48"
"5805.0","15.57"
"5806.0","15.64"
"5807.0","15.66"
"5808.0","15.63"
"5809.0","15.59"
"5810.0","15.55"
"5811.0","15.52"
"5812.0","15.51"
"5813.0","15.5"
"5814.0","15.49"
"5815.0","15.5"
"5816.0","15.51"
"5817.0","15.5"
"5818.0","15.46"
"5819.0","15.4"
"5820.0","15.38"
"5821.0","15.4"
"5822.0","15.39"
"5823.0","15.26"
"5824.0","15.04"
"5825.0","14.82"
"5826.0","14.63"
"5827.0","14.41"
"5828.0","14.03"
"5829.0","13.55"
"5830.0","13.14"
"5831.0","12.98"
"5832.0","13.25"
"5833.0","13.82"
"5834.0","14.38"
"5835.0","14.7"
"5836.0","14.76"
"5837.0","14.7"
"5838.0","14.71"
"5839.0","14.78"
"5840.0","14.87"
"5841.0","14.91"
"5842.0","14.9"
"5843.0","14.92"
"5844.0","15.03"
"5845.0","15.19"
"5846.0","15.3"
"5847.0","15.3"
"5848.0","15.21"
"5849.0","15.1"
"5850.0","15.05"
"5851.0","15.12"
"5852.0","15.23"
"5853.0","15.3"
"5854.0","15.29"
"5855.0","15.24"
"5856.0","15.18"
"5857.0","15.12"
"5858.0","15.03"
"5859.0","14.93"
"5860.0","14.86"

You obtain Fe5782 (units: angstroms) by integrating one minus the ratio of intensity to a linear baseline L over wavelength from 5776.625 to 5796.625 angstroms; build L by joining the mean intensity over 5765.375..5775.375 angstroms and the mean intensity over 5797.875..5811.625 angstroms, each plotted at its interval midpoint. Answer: 0.8 angstroms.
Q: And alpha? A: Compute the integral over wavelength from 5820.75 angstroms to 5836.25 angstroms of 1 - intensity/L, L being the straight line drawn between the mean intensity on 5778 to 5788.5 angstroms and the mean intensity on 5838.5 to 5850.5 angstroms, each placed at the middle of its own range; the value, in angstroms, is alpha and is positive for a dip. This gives 0.7 angstroms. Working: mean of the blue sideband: 15.1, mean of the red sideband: 15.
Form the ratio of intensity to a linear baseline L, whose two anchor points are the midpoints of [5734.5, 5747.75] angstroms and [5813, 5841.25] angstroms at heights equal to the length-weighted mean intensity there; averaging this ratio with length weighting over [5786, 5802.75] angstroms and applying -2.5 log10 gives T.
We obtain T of 0.01 mag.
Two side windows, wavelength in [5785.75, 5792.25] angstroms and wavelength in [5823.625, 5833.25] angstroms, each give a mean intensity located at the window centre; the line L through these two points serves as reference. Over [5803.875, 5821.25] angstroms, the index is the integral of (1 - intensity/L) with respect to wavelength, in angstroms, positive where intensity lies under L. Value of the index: -1.52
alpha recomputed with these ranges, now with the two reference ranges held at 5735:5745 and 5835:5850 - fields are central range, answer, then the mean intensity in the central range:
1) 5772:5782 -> -0.08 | 15.5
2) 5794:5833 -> 0.38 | 15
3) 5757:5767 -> 0.19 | 15.1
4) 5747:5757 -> 0.23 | 15.1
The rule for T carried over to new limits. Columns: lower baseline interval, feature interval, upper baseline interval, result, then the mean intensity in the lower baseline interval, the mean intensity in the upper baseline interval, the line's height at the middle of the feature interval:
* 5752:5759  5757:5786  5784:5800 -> -0.03 mag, 15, 14.7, 14.9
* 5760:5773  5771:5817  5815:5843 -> -0.01 mag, 15.5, 14.7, 15.1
